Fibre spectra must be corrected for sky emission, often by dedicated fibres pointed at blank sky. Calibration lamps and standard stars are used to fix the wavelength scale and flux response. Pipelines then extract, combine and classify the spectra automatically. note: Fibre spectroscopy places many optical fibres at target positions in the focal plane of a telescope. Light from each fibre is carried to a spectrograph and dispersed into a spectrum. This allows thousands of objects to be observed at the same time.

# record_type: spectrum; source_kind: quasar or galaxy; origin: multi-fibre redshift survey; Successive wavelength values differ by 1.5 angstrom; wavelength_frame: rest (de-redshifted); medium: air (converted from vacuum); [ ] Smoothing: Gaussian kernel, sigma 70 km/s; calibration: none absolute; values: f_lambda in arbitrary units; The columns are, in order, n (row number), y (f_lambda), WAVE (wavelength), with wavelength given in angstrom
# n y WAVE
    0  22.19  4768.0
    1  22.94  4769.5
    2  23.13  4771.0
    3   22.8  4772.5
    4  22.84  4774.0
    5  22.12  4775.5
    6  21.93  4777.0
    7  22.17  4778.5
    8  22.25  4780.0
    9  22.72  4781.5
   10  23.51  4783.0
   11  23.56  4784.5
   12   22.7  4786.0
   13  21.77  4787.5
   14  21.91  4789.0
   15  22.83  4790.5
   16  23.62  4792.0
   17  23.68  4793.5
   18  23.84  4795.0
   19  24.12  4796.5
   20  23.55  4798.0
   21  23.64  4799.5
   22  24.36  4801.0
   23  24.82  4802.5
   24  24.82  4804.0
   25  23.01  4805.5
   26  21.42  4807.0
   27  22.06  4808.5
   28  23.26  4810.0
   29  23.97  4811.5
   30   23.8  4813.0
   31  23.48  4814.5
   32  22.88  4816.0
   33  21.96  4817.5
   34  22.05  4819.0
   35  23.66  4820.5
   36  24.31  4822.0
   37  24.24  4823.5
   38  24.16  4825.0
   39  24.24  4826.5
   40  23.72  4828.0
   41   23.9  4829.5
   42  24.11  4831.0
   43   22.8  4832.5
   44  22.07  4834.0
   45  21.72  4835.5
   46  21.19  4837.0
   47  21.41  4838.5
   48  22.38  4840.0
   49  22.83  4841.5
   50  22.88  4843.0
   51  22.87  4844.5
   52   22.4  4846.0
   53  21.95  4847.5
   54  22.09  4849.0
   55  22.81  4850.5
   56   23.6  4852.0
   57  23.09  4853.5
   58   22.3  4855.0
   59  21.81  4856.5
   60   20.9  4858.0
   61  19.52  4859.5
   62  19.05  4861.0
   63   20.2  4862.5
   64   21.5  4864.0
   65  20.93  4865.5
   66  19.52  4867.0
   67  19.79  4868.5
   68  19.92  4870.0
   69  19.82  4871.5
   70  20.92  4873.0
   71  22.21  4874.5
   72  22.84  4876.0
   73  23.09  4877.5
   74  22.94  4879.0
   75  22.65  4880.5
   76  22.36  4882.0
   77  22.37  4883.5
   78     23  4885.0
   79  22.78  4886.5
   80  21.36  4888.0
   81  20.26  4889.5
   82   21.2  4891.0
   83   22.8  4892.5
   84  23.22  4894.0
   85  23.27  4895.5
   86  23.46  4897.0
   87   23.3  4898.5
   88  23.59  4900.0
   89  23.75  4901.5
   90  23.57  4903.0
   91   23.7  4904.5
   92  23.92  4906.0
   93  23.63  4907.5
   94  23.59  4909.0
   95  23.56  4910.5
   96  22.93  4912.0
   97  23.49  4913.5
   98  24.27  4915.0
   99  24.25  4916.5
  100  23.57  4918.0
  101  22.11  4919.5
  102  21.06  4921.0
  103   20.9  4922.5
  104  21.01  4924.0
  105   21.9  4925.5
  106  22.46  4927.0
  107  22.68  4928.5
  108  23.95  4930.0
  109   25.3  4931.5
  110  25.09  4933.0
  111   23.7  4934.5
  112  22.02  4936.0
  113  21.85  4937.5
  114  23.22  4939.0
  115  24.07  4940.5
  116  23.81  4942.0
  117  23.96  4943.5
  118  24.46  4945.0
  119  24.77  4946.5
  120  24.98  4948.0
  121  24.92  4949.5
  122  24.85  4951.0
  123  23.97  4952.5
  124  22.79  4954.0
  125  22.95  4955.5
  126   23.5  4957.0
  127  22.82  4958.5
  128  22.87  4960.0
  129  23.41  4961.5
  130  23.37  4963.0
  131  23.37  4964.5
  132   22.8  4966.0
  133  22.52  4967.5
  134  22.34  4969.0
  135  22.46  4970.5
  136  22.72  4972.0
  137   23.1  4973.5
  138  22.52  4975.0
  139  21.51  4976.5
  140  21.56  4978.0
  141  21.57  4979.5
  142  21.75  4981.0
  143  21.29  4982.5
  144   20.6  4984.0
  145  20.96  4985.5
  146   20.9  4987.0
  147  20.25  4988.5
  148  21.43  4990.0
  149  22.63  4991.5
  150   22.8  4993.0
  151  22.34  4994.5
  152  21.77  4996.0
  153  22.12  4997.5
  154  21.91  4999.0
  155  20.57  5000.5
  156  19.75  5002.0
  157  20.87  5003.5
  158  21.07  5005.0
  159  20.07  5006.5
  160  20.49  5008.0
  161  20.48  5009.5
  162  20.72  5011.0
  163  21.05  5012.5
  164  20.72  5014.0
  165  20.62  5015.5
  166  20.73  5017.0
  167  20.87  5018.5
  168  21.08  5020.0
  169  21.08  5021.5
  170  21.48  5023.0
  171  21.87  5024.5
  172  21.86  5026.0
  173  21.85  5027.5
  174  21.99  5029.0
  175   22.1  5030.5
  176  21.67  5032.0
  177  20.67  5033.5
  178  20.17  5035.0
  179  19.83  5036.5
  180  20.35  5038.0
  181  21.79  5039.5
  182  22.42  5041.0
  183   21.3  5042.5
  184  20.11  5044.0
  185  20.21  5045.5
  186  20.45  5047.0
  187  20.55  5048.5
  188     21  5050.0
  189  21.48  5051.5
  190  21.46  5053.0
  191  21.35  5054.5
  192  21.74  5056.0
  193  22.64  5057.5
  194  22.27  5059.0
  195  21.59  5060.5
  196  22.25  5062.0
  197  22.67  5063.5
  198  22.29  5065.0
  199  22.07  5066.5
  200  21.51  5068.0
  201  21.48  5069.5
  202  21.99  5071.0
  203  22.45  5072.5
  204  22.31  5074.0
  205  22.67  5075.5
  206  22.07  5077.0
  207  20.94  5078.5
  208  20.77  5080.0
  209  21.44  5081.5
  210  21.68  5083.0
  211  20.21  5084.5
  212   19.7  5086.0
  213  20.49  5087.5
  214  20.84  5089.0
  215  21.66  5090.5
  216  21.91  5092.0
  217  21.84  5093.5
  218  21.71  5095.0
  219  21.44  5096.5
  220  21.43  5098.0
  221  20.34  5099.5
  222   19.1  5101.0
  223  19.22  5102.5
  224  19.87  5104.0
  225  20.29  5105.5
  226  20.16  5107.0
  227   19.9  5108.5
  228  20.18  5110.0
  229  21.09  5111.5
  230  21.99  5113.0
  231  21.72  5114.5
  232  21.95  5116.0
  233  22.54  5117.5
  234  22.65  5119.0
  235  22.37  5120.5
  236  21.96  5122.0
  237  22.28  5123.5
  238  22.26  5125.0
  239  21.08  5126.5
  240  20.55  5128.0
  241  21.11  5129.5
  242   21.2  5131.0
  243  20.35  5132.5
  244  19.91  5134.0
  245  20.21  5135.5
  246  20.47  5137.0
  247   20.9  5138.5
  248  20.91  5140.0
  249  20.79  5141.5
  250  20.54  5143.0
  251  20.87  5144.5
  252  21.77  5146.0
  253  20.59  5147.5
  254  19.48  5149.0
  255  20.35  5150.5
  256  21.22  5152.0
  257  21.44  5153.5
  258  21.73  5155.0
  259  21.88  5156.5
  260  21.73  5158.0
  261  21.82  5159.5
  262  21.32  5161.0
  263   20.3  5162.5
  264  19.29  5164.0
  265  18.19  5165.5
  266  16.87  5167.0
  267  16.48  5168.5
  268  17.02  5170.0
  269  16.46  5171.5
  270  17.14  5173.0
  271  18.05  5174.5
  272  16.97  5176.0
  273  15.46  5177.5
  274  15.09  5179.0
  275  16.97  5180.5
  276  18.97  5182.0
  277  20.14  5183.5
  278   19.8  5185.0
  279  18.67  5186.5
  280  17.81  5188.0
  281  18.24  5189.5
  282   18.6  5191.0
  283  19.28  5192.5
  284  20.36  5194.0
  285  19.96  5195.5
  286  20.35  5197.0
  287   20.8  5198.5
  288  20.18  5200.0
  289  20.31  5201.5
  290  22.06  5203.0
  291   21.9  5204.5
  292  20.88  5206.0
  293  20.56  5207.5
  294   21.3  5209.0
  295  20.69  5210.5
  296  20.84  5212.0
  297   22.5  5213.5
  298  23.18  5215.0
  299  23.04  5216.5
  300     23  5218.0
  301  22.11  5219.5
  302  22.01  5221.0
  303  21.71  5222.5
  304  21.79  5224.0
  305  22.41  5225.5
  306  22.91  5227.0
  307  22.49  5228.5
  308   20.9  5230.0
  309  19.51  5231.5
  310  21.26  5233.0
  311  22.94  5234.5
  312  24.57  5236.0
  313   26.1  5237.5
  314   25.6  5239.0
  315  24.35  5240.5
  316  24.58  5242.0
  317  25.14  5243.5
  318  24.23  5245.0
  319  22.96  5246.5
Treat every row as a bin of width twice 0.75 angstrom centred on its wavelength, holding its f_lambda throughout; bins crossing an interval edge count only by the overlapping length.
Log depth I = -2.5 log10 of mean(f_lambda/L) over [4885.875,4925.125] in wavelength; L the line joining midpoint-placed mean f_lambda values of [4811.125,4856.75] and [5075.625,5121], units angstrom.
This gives -0.021 mag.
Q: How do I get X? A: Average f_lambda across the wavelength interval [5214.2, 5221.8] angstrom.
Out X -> 22.7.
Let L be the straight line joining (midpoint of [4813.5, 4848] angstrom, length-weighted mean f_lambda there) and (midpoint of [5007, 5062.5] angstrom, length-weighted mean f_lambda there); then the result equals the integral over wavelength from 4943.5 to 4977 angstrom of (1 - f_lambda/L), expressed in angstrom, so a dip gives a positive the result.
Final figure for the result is -2.3 angstrom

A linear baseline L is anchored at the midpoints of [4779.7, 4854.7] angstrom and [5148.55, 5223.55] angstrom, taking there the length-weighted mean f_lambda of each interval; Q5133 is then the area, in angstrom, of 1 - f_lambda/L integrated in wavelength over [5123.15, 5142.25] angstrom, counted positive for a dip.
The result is -0.5 angstrom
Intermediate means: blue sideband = 23.1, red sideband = 19.9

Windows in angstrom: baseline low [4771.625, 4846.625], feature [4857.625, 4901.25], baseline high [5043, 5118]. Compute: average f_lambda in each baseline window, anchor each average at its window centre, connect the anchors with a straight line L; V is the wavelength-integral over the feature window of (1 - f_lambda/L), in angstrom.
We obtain 1.7 angstrom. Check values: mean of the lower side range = 23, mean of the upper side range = 21.3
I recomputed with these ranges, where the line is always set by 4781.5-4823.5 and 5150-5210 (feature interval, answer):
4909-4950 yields -0.07 mag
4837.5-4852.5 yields 0.02 mag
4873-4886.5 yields 0.00 mag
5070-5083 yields -0.07 mag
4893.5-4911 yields -0.06 mag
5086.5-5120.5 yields -0.04 mag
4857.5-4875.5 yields 0.11 mag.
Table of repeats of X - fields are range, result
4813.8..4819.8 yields 22.6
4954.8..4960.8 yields 23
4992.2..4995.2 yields 22.6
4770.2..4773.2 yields 23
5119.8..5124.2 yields 22.2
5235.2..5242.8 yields 25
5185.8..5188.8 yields 18.2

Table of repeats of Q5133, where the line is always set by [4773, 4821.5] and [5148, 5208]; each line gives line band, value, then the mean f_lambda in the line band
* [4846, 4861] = 0.4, 21.9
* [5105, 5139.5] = -2.2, 21.2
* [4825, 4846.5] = -0.1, 22.8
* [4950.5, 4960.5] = -0.9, 23.4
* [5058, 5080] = -1.7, 22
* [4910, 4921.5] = -0.7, 23.2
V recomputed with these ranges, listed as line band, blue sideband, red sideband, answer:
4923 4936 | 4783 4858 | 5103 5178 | -0.6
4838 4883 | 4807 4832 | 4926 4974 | 3.3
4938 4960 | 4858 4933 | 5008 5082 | -1.9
